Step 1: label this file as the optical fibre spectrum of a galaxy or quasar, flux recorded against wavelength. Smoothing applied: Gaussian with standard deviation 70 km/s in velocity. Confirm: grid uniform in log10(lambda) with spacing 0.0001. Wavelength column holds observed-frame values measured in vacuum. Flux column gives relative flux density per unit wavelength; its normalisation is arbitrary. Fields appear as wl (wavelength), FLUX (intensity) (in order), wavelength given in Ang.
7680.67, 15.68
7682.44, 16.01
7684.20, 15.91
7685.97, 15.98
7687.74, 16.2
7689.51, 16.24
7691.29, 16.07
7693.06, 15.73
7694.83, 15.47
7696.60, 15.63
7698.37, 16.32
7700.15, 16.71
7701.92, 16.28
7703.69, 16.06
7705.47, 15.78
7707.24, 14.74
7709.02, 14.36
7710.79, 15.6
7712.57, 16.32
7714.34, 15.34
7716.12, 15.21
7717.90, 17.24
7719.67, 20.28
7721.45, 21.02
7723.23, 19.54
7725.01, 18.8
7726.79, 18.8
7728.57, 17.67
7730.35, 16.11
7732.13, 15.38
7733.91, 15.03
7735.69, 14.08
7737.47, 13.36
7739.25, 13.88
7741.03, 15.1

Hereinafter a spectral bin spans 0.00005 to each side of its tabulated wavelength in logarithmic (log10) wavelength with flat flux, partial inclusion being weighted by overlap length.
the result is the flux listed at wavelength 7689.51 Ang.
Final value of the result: 16.24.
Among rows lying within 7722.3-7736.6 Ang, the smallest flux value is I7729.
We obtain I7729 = 14.08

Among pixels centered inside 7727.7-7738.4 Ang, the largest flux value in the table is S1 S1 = 17.67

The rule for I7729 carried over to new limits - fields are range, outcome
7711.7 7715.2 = 15.34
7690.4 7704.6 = 15.47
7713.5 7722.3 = 15.21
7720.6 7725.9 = 18.8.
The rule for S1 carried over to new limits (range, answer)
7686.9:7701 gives 16.71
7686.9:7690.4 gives 16.24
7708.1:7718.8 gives 17.24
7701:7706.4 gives 16.28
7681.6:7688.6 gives 16.2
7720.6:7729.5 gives 21.02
